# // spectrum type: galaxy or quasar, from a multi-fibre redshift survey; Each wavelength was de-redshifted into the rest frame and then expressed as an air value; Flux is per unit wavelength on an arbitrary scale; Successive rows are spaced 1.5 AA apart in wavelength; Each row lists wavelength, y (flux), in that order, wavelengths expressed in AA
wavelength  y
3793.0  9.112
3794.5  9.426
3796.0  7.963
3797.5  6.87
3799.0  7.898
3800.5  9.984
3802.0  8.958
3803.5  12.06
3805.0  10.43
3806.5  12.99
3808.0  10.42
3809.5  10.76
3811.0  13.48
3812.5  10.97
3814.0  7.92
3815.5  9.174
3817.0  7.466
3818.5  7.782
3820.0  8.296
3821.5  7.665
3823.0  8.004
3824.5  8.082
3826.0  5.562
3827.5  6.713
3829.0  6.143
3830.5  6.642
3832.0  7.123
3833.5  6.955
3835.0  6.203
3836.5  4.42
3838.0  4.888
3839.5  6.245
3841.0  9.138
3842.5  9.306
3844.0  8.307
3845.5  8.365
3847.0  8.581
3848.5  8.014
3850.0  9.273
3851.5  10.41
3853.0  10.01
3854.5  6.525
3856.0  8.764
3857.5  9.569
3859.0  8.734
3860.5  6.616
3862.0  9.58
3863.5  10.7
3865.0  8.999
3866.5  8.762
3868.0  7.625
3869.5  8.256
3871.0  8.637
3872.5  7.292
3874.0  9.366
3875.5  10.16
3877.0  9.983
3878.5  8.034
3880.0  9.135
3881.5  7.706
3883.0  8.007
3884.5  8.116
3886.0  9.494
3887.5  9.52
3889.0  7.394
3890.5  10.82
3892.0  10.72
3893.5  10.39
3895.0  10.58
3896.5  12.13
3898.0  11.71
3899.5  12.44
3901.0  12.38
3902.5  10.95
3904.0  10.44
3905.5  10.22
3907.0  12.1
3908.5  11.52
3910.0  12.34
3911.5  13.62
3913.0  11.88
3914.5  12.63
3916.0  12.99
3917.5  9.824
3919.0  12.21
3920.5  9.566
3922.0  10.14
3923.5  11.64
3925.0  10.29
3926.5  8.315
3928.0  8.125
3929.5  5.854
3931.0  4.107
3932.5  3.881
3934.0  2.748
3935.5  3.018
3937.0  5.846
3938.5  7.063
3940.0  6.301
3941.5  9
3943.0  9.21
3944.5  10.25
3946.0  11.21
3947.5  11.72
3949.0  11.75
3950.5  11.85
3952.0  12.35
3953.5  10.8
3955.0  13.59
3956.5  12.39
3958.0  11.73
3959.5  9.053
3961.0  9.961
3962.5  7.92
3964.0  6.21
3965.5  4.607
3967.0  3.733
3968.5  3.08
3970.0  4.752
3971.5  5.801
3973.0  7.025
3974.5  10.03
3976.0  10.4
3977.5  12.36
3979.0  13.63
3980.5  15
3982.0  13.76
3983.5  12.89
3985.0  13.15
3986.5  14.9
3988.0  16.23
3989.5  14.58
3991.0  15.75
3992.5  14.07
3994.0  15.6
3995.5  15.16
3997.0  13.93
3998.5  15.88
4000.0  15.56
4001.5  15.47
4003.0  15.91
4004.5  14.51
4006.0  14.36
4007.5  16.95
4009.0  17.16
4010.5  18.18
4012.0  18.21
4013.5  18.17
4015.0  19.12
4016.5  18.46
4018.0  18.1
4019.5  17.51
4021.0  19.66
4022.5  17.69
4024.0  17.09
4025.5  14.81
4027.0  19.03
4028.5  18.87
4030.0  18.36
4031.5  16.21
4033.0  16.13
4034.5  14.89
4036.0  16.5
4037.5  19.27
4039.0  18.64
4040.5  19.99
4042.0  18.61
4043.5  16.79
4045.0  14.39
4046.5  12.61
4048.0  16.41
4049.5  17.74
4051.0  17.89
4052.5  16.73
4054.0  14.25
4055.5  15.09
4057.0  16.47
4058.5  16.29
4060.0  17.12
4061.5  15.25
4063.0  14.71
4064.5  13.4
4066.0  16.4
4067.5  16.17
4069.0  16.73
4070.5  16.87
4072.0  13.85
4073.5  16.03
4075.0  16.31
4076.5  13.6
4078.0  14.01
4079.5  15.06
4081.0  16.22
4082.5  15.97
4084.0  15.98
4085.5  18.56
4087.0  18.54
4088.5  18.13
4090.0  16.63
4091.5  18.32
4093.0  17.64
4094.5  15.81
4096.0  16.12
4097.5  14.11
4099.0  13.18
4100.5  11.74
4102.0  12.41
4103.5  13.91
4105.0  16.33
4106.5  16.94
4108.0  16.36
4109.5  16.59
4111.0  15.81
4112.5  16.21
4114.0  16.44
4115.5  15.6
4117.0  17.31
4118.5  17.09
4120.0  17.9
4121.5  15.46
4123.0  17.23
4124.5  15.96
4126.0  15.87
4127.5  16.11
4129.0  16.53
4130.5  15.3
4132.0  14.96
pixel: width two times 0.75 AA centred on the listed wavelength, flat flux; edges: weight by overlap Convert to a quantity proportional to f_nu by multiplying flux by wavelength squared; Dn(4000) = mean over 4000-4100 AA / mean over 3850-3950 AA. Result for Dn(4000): 1.90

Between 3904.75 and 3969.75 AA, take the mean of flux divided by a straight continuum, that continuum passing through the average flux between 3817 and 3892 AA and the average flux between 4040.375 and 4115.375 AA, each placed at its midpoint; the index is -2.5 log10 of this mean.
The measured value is 0.19 mag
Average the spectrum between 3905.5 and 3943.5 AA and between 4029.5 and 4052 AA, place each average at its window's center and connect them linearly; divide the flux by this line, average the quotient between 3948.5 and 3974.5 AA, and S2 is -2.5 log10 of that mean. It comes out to 0.30 mag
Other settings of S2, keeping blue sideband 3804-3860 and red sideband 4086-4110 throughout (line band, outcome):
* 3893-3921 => -0.11 mag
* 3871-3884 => 0.11 mag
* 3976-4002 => -0.13 mag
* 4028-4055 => -0.19 mag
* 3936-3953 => 0.20 mag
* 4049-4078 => -0.07 mag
